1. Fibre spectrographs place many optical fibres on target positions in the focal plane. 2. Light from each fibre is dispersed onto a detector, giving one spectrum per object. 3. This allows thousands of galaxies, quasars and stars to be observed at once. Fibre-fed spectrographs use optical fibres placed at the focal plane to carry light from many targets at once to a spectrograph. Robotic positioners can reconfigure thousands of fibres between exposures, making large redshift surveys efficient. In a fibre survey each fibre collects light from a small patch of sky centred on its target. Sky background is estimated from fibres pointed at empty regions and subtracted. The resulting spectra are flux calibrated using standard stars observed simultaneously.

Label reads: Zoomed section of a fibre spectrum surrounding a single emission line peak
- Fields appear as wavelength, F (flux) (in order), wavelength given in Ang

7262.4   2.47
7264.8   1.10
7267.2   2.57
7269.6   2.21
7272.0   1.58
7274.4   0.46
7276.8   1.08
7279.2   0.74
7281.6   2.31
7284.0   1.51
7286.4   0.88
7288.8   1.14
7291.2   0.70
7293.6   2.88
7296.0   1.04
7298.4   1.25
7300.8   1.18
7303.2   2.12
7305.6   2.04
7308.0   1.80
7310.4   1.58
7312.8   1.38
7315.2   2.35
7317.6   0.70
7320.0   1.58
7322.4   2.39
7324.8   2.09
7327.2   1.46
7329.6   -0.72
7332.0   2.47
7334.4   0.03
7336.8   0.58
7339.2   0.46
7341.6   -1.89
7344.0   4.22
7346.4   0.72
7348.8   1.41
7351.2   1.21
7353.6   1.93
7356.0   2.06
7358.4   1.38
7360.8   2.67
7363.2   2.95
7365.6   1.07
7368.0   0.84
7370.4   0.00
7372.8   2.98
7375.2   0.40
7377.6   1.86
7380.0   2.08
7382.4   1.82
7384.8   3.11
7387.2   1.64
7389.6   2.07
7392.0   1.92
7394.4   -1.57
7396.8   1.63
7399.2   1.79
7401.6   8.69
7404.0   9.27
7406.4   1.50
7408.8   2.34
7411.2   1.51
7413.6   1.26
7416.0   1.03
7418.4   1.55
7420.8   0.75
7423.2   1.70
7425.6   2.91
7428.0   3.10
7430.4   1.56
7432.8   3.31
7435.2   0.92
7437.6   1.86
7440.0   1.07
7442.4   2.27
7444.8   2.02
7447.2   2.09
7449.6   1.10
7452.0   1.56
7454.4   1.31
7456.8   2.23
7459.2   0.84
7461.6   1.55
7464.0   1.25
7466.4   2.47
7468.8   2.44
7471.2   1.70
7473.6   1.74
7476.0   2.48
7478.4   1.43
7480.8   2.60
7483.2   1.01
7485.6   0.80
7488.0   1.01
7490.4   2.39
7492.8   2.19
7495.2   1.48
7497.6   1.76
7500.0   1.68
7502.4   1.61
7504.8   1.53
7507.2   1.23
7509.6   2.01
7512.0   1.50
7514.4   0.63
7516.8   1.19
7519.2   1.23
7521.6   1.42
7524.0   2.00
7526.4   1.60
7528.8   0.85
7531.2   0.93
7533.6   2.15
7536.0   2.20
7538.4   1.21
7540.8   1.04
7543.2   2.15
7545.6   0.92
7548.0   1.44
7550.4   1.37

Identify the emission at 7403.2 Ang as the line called H-alpha 6563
